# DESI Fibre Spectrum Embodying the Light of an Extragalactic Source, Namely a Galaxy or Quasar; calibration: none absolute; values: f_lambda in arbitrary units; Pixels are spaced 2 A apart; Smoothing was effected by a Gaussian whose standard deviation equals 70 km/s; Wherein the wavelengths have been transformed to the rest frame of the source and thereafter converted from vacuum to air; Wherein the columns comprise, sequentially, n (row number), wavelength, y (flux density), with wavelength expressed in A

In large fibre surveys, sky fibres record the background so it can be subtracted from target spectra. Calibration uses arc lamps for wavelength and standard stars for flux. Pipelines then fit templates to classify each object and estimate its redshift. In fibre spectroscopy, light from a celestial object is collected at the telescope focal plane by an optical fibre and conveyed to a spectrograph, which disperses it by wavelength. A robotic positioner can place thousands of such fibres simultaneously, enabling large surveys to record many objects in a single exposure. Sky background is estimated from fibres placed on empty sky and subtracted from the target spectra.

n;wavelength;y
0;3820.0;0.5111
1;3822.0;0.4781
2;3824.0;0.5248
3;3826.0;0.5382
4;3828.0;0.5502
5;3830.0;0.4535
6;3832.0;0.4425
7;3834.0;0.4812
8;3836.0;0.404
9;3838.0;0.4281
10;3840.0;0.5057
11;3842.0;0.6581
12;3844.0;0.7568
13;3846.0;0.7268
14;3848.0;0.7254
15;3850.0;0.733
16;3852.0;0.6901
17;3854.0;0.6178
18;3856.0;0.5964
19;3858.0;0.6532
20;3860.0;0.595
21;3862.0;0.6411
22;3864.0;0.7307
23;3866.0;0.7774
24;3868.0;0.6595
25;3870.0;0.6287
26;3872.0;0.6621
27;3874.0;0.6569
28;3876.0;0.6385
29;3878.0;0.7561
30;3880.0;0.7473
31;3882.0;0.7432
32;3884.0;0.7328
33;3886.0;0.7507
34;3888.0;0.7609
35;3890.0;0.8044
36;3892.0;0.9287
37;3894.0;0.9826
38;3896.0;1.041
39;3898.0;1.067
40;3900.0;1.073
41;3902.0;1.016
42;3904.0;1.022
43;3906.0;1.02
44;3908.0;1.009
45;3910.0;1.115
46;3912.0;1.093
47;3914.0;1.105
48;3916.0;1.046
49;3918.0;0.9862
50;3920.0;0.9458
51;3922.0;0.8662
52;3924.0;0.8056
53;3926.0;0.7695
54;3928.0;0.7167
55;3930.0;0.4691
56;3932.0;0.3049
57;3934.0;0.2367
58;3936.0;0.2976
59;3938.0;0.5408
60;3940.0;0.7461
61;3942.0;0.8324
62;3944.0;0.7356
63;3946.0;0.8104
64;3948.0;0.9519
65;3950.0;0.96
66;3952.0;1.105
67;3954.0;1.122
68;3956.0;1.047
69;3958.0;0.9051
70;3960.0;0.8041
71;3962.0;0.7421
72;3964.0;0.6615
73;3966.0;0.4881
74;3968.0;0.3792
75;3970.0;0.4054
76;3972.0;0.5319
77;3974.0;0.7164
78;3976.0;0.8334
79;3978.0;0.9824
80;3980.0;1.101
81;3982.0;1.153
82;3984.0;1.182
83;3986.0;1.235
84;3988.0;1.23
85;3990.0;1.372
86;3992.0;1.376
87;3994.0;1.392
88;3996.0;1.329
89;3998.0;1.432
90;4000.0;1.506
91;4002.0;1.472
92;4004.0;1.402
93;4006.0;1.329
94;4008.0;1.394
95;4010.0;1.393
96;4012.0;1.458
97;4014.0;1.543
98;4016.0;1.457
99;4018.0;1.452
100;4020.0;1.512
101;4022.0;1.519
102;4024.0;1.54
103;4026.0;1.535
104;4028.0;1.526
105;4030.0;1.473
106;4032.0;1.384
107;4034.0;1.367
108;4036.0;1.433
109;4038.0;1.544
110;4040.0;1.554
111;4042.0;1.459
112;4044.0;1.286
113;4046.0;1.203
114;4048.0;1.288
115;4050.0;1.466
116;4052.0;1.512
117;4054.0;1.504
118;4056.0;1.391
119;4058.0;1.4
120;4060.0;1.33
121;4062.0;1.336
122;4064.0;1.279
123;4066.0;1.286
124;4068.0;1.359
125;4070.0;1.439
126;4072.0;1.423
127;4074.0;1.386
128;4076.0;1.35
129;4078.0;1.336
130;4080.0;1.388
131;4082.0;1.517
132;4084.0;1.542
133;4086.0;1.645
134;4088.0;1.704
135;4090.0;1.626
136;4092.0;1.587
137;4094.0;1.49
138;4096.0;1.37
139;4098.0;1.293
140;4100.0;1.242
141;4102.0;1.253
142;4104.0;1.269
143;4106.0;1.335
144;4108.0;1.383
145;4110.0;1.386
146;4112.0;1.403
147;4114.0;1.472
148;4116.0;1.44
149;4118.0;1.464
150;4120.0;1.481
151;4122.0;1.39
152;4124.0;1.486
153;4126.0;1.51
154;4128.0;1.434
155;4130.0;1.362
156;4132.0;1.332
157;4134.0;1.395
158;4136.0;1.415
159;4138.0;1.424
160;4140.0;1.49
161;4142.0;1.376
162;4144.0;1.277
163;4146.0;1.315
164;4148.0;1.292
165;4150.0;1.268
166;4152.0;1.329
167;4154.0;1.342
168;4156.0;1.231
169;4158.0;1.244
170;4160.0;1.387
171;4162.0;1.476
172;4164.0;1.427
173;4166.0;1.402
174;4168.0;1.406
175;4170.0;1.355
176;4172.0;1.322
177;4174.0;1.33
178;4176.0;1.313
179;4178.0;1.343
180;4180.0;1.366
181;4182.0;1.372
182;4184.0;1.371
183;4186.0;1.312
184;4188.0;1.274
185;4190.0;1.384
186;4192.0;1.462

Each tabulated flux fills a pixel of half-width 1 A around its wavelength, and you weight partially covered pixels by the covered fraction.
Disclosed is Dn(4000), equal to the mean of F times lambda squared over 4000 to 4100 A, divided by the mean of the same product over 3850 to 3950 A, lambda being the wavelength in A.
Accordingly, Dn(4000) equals 1.97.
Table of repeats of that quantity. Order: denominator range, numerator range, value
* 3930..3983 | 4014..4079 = 2.00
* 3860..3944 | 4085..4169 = 1.97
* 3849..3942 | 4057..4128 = 2.01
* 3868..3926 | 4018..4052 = 1.75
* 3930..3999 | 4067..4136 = 1.74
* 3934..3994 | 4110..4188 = 1.73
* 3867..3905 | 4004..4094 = 1.90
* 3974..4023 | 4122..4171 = 1.12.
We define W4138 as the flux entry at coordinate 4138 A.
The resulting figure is 1.424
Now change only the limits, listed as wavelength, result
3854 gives 0.6178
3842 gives 0.6581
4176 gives 1.313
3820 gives 0.5111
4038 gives 1.544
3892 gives 0.9287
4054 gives 1.504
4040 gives 1.554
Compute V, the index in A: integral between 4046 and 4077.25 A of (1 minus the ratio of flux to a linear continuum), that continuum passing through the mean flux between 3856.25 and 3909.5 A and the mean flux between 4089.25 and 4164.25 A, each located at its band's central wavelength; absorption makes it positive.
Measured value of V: -3.7 A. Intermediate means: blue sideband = 0.811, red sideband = 1.39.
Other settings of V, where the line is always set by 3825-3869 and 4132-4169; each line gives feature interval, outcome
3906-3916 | -4.0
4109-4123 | -1.7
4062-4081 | -3.2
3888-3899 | -3.4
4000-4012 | -4.9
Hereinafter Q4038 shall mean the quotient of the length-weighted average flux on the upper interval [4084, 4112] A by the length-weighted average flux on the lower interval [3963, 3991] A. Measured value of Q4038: 1.63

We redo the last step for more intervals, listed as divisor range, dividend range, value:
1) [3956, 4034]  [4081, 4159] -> 1.18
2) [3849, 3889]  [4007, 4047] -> 2.11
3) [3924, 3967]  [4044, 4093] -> 1.96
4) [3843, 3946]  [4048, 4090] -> 1.84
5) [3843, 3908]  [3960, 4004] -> 1.31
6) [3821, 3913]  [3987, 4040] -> 1.97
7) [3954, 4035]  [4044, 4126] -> 1.19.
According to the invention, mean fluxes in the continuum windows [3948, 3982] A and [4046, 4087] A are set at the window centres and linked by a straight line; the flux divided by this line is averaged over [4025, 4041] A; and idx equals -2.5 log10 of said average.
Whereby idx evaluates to -0.22 mag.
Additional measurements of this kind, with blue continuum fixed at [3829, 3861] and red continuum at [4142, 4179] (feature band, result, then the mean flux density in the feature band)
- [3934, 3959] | 0.029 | 0.814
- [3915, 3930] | -0.102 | 0.849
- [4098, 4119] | -0.123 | 1.36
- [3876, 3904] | -0.240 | 0.874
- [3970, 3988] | -0.045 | 0.95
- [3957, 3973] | 0.380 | 0.615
